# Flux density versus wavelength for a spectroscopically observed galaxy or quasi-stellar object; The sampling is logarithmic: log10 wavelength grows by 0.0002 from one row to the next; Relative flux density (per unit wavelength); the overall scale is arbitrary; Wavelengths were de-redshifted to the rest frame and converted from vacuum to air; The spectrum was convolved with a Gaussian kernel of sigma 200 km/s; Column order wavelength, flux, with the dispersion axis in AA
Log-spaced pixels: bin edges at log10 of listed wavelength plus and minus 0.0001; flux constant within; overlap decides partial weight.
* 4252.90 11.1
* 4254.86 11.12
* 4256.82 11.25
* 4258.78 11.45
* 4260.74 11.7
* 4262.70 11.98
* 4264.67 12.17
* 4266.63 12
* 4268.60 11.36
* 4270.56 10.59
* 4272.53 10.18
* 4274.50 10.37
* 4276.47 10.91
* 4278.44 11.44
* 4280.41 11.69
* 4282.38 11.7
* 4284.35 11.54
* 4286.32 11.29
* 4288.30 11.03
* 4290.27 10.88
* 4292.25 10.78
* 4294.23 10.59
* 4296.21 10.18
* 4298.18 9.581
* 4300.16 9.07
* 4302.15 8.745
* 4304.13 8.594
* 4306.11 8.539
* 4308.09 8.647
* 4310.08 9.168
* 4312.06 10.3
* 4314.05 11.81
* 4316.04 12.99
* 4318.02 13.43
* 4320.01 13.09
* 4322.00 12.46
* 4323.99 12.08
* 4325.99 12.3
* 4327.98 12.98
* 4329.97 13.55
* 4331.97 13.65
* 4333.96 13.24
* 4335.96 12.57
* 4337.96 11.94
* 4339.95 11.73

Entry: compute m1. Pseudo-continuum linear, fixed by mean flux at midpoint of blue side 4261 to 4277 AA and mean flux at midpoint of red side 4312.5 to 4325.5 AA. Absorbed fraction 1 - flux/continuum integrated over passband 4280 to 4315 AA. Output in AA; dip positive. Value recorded 5.1 AA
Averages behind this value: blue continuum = 11.2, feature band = 10.2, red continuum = 12.5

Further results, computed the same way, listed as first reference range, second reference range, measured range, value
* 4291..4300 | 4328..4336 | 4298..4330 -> 2.3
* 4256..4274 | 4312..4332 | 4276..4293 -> 0.8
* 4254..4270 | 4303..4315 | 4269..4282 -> 0.1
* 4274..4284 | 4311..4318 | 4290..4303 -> 1.9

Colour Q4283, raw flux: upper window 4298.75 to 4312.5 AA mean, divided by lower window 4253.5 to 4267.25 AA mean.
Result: 0.77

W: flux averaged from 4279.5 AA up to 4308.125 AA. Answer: 10.2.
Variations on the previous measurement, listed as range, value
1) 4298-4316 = 9.56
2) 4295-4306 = 9.21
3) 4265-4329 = 11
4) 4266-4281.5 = 11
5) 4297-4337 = 11.3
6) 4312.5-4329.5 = 12.6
